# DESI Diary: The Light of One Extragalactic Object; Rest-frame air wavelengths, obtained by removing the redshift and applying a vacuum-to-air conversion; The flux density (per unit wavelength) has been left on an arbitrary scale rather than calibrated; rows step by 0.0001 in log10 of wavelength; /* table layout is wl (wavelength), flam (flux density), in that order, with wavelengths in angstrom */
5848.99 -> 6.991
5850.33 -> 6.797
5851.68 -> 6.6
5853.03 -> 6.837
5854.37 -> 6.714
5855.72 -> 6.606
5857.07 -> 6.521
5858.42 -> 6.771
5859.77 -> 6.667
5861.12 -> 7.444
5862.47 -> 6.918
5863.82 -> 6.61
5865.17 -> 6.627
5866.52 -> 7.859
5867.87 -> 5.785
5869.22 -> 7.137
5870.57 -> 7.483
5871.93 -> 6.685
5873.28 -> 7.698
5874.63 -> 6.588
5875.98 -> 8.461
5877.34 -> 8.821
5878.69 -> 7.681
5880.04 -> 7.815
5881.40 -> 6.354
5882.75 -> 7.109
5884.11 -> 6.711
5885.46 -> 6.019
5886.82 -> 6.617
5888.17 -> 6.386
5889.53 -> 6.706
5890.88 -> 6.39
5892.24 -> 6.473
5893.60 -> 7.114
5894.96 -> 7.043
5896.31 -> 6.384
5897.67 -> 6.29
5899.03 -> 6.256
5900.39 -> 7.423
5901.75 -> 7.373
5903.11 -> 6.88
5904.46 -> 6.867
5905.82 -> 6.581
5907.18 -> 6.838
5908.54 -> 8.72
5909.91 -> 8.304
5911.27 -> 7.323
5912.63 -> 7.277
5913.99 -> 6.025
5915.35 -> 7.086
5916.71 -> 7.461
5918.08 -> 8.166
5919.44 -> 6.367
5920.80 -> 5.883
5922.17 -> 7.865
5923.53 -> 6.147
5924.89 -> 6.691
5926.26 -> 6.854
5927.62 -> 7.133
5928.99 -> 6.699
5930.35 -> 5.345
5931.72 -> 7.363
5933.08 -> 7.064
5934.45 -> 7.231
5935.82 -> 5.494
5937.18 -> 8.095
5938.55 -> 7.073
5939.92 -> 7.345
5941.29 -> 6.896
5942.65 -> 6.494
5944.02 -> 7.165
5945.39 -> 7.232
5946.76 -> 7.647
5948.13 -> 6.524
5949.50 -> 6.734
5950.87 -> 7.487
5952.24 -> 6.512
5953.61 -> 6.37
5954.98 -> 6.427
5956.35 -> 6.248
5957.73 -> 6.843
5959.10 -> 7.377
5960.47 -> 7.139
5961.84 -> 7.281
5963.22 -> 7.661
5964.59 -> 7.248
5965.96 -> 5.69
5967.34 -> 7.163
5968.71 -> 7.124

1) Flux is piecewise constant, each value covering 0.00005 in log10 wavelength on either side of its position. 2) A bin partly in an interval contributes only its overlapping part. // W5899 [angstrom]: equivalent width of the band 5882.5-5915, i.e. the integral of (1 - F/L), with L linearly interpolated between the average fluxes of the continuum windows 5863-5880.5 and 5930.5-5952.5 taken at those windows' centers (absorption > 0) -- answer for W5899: 1.4 angstrom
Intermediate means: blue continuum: 7.32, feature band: 6.88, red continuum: 6.99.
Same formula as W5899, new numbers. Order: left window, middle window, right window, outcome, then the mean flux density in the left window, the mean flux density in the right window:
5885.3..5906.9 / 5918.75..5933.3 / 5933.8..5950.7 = 0.50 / 6.69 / 7.01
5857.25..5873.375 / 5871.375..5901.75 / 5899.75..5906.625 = 0.08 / 6.93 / 7.03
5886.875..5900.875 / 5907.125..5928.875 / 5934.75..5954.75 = -1.15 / 6.63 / 6.93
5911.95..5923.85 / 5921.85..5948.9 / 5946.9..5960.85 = -0.14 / 6.94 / 6.79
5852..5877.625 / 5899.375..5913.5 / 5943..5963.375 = -0.65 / 7.03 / 6.95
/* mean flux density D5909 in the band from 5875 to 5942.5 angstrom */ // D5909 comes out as 6.98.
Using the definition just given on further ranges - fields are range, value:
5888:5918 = 7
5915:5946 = 6.92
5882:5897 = 6.63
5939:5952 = 7.04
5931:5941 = 7.08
